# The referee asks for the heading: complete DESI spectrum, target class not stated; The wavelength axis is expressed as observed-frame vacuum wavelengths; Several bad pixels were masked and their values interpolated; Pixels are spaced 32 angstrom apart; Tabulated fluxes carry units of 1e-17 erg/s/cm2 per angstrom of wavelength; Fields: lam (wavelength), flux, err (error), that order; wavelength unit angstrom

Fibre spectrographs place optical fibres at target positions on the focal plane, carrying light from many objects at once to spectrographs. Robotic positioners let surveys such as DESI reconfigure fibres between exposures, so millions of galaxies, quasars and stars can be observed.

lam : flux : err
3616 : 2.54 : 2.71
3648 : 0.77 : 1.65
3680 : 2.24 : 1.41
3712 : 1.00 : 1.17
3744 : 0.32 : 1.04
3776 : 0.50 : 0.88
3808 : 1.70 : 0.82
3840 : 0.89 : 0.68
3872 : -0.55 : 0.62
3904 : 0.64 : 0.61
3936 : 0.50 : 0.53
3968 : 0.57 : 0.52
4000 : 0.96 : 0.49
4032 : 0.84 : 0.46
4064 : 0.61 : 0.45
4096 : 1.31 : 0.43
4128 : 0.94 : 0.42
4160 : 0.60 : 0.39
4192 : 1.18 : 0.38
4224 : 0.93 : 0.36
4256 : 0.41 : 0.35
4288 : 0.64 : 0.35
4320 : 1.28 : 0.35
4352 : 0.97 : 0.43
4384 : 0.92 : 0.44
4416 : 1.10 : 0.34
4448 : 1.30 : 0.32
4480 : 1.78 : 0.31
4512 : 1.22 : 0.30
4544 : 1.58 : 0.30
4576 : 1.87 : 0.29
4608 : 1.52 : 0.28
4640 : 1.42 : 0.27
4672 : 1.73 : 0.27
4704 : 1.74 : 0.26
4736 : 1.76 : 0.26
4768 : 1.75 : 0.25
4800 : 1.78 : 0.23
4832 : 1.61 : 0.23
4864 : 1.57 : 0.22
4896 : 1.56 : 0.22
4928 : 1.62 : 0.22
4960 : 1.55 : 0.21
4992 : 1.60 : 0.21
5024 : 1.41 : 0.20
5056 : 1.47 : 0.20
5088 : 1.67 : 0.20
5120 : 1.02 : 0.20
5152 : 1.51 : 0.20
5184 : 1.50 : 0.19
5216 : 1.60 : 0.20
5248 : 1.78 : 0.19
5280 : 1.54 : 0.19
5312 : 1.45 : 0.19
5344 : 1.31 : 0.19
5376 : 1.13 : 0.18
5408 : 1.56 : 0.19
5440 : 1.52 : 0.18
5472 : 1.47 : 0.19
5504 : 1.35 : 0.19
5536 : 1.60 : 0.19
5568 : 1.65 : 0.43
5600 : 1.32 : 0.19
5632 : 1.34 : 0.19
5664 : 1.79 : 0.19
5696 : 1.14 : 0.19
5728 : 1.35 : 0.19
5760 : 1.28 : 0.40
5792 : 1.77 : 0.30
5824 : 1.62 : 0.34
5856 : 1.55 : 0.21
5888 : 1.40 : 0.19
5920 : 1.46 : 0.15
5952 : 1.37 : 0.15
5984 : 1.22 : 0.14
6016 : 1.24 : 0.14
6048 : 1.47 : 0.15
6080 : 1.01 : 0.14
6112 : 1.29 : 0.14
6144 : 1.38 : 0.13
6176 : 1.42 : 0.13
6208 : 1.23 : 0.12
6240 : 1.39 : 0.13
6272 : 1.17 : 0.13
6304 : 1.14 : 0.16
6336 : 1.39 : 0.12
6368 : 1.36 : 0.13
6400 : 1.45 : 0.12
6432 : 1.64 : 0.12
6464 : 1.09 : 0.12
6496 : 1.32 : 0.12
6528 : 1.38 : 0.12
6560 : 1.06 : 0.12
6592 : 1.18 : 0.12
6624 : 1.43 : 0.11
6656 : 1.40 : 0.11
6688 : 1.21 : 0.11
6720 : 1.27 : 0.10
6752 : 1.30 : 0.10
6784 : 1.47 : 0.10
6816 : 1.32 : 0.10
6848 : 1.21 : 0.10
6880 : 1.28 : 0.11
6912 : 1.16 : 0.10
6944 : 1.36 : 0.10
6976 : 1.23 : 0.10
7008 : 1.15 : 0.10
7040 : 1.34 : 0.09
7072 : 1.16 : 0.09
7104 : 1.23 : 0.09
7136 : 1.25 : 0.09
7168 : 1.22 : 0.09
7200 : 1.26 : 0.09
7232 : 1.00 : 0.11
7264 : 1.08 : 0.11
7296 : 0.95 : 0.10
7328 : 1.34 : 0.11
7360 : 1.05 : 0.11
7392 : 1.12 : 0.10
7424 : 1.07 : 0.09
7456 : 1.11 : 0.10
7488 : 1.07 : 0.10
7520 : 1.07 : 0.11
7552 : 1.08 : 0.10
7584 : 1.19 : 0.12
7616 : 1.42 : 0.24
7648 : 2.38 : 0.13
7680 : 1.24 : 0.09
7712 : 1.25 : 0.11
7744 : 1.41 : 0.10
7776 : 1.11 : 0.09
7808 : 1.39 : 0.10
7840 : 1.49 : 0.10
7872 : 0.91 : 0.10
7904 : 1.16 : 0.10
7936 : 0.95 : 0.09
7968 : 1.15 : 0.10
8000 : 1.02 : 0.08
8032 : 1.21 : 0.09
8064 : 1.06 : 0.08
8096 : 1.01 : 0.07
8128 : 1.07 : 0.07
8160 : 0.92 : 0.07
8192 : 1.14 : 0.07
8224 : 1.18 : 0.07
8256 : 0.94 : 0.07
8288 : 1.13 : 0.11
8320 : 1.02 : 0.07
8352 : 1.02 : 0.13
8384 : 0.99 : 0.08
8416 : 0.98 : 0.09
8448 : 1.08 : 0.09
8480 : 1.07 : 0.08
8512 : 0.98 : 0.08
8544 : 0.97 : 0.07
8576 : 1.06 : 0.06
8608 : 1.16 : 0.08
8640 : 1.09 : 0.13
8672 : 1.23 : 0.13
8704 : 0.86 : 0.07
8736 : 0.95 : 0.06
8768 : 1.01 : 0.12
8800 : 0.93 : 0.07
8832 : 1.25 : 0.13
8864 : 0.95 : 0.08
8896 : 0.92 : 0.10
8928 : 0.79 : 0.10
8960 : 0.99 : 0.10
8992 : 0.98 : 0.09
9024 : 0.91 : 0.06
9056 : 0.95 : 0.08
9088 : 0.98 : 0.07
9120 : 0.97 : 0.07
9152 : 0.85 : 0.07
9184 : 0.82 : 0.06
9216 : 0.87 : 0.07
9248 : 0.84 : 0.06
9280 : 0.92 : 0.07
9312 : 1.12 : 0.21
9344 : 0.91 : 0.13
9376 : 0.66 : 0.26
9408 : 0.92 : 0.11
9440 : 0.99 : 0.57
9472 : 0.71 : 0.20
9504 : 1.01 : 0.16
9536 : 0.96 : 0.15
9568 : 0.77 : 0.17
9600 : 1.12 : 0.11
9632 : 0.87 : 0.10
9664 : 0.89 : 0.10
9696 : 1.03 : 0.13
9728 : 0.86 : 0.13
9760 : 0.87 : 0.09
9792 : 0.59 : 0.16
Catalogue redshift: 0.163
